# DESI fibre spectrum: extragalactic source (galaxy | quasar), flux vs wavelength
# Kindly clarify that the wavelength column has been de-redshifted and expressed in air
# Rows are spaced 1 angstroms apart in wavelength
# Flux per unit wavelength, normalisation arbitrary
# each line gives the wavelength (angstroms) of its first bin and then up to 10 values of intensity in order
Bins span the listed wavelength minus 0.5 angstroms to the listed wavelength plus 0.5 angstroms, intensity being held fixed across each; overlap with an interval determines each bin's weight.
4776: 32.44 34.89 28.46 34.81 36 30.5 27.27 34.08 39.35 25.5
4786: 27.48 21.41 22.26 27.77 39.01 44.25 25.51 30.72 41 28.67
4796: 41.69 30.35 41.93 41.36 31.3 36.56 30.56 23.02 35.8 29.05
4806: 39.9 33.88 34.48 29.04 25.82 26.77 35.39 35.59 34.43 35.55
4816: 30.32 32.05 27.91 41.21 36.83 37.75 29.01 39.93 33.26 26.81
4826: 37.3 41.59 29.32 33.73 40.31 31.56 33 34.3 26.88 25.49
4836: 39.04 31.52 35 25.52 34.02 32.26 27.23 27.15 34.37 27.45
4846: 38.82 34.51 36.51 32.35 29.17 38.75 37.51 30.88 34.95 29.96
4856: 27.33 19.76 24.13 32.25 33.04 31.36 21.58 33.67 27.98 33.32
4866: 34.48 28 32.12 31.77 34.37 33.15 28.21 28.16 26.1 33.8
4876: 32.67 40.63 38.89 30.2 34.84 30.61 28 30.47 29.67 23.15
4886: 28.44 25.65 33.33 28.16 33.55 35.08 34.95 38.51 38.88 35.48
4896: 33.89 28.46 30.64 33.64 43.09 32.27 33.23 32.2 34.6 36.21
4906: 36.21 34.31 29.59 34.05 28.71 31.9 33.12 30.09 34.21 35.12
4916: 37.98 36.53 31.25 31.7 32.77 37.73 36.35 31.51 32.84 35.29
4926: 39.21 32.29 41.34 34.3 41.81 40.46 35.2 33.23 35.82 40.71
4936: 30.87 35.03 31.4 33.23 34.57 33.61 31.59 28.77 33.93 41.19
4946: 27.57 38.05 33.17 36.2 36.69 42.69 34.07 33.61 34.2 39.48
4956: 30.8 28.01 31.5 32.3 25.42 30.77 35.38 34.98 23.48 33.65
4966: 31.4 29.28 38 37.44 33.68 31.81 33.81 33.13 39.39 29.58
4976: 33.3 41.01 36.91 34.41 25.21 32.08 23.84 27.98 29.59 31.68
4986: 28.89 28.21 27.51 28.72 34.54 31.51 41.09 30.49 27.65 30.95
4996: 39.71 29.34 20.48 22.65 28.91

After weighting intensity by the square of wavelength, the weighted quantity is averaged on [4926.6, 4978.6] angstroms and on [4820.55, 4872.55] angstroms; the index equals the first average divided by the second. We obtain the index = 1.12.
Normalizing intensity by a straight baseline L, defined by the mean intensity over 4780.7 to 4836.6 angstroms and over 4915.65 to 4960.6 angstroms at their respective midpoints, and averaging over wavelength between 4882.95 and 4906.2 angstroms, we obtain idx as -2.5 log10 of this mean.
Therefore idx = 0.036 mag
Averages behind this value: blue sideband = 32.9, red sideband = 34.6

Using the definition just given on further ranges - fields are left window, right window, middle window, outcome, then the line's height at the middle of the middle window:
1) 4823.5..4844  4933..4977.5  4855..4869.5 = 0.12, 32.6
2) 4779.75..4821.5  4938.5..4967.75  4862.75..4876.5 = 0.06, 33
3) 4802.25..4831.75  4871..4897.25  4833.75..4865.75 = 0.05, 32.7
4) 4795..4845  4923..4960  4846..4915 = 0.06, 33.9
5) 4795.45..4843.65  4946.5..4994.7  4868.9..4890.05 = 0.07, 33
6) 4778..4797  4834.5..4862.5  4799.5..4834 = -0.06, 31.6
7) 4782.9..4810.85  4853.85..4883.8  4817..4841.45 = -0.06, 31.7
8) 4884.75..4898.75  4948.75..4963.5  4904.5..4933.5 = -0.06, 32.8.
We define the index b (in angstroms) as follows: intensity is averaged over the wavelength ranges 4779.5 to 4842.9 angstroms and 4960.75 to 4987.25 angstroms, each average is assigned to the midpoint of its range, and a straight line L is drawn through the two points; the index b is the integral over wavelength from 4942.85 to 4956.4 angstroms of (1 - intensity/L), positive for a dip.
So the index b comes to -1.2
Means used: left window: 32.8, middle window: 35.2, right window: 32.2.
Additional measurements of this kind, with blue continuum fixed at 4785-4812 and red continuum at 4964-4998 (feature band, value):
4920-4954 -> -3.4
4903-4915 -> -0.4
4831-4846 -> 0.4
